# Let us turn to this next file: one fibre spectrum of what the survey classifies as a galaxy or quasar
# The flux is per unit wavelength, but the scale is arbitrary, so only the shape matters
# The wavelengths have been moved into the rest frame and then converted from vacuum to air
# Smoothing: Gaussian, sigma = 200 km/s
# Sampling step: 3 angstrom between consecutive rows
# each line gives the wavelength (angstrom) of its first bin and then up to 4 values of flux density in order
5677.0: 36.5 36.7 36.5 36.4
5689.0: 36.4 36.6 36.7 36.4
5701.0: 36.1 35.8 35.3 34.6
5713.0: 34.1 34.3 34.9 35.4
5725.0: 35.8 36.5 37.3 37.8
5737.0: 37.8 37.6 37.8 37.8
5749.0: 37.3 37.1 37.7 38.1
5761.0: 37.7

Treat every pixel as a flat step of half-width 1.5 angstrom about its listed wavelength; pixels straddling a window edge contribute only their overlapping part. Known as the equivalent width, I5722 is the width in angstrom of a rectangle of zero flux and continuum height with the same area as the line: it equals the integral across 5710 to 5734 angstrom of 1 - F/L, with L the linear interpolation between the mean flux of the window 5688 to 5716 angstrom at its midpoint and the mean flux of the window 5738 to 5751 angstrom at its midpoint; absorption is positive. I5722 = 0.7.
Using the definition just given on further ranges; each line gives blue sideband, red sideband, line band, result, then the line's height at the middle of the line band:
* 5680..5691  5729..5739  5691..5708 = 0.3 angstrom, 36.8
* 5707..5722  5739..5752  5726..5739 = -0.3 angstrom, 36.3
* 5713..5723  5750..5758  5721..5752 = -0.8 angstrom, 36.2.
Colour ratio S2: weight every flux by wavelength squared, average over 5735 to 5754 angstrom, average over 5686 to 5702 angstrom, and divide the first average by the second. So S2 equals 1.05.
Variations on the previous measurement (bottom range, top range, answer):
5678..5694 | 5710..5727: 0.97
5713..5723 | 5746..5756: 1.09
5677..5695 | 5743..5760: 1.05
